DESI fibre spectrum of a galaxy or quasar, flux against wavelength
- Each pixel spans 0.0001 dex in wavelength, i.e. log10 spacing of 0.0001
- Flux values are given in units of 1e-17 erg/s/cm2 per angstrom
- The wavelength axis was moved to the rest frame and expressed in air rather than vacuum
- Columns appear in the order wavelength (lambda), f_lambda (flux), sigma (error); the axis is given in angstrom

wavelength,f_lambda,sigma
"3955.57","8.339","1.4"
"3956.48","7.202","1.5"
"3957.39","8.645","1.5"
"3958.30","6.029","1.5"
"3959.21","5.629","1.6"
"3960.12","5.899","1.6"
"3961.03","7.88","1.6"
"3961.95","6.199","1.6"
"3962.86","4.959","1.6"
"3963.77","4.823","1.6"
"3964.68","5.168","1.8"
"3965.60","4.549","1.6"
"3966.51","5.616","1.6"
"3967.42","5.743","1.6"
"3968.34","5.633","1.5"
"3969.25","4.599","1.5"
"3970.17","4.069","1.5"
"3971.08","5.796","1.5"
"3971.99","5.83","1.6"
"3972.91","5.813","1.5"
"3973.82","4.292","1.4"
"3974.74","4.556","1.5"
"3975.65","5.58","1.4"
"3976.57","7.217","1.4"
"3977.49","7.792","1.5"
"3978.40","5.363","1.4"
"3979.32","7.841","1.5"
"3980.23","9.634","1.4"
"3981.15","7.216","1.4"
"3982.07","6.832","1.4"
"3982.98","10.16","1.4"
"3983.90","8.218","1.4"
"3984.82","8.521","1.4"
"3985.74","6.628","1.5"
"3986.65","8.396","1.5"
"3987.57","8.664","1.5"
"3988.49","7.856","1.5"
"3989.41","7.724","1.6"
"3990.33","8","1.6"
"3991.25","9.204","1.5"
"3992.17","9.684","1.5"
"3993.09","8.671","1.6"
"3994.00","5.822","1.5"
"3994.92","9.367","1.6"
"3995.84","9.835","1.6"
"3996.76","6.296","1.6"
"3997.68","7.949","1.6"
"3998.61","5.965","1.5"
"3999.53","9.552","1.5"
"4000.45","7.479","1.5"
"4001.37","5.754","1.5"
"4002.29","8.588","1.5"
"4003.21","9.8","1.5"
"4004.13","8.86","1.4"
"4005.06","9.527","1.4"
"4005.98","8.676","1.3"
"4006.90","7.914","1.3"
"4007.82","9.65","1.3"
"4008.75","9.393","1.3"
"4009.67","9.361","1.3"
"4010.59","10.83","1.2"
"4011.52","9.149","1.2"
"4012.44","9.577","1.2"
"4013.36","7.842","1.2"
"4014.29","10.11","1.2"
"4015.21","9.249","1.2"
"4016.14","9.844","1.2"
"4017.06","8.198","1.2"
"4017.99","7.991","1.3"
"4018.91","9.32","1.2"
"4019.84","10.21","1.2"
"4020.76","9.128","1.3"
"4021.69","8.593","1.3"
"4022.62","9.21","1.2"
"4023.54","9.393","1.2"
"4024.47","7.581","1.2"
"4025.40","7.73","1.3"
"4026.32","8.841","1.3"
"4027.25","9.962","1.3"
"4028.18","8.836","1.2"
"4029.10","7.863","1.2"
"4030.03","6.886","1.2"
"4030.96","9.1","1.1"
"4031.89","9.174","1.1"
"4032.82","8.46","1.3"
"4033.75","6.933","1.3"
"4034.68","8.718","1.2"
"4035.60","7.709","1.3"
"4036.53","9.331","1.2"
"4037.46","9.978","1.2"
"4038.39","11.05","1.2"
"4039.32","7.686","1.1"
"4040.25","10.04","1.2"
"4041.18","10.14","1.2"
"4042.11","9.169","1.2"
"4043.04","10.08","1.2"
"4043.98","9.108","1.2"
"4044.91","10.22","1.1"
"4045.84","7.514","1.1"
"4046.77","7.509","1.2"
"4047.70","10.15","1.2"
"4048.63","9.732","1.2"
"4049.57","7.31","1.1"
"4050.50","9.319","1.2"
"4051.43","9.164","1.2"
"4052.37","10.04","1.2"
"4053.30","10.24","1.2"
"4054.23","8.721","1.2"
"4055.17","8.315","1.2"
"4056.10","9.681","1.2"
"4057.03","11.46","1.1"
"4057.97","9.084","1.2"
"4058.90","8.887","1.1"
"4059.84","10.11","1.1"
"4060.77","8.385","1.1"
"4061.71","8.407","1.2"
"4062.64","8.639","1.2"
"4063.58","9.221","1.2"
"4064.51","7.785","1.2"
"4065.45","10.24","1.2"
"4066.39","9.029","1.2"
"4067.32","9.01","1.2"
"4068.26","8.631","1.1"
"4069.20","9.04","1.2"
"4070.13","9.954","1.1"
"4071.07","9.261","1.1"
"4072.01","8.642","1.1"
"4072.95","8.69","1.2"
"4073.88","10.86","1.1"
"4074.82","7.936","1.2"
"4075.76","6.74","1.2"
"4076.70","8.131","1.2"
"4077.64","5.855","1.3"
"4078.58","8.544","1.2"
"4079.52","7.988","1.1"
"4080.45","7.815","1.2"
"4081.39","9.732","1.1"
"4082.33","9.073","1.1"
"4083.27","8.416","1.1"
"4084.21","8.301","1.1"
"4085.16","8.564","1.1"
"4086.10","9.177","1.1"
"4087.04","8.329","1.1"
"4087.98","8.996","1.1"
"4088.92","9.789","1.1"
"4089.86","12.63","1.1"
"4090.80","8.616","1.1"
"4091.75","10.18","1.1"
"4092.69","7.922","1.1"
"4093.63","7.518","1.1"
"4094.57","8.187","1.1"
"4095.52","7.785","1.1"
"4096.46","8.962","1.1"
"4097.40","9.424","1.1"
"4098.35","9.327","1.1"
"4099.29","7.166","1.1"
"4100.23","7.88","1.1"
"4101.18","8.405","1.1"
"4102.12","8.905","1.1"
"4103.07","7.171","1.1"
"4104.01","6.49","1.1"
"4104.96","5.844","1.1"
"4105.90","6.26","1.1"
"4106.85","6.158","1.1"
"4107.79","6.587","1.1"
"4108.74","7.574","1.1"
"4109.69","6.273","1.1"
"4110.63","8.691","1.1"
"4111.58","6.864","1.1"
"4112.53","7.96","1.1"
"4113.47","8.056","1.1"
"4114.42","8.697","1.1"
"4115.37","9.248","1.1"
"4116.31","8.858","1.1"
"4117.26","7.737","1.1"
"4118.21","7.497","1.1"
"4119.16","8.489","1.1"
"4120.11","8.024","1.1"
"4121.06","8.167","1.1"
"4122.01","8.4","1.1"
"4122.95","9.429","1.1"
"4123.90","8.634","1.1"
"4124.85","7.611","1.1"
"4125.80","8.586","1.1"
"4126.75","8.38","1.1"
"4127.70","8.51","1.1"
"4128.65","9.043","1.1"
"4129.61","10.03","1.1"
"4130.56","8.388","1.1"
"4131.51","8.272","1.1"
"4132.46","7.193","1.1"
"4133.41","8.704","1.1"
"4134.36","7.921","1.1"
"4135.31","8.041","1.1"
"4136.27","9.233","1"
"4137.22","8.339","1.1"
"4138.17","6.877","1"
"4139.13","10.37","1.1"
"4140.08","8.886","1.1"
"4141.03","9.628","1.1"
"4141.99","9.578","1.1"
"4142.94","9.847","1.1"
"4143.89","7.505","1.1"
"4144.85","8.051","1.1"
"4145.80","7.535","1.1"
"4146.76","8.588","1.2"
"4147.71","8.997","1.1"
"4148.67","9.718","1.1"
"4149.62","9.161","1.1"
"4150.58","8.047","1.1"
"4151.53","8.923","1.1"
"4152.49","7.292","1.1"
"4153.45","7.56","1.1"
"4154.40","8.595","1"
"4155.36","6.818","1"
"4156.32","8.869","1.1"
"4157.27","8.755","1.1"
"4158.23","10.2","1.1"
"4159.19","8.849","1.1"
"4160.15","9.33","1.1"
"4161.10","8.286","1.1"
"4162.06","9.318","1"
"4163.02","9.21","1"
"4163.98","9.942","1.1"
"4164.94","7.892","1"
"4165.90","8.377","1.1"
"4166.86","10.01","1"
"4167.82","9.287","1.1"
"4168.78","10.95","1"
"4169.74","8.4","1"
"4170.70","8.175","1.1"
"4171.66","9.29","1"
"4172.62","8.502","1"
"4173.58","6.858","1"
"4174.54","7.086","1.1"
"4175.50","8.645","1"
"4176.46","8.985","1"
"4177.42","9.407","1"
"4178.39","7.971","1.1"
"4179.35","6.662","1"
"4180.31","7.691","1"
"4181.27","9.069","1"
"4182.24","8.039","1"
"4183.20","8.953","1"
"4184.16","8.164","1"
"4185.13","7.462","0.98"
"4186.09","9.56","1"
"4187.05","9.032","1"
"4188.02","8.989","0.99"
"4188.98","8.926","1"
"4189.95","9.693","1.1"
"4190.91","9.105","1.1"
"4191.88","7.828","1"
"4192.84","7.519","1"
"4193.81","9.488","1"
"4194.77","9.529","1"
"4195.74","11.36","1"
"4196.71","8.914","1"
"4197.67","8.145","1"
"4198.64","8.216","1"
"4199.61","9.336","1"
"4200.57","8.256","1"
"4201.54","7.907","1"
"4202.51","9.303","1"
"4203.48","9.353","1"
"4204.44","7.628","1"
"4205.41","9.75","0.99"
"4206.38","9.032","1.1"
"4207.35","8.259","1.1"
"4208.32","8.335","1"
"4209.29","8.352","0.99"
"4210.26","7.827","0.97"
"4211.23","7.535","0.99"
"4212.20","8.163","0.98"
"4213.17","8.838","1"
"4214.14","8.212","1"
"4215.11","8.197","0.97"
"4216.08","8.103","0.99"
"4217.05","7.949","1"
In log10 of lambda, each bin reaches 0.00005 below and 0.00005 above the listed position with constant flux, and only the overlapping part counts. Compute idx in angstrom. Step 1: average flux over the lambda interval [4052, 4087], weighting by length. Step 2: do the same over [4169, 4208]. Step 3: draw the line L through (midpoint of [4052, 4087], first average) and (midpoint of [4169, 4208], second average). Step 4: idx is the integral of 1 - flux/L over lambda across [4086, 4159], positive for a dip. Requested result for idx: 3.3 angstrom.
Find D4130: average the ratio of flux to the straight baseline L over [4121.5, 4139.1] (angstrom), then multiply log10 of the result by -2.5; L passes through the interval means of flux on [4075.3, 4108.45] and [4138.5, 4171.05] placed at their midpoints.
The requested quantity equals 0.02 mag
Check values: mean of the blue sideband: 8.19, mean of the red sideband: 8.84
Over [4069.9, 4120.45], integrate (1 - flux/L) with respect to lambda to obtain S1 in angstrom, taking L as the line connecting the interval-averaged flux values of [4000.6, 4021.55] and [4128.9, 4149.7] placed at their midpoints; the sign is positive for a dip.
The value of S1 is 3.1 angstrom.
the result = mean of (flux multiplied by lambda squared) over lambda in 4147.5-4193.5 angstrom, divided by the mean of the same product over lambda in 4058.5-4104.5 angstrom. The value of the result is 1.04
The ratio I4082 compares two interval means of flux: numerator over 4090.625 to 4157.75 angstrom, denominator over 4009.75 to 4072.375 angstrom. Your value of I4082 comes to 0.91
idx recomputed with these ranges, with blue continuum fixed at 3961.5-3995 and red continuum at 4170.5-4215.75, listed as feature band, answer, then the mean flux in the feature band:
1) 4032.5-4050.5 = -4.2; 9.01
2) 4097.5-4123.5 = 0.2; 7.81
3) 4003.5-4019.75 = -4.9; 9.18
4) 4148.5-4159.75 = -0.4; 8.54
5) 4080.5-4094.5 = -2.4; 9.02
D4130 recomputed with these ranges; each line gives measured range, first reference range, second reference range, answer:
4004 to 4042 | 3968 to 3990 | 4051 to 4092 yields -0.14 mag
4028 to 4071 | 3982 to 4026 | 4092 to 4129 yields -0.09 mag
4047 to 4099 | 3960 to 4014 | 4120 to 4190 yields -0.11 mag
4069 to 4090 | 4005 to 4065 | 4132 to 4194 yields 0.02 mag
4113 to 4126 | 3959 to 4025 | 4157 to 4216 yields -0.01 mag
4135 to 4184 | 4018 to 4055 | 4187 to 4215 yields 0.02 mag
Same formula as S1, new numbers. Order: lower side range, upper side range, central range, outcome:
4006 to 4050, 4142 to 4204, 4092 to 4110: 2.5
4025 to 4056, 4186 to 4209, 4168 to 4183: 0.8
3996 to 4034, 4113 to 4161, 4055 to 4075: -1.3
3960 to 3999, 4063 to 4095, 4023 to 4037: -1.0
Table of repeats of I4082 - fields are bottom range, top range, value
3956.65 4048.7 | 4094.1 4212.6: 1.06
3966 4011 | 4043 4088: 1.17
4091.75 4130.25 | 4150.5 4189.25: 1.07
